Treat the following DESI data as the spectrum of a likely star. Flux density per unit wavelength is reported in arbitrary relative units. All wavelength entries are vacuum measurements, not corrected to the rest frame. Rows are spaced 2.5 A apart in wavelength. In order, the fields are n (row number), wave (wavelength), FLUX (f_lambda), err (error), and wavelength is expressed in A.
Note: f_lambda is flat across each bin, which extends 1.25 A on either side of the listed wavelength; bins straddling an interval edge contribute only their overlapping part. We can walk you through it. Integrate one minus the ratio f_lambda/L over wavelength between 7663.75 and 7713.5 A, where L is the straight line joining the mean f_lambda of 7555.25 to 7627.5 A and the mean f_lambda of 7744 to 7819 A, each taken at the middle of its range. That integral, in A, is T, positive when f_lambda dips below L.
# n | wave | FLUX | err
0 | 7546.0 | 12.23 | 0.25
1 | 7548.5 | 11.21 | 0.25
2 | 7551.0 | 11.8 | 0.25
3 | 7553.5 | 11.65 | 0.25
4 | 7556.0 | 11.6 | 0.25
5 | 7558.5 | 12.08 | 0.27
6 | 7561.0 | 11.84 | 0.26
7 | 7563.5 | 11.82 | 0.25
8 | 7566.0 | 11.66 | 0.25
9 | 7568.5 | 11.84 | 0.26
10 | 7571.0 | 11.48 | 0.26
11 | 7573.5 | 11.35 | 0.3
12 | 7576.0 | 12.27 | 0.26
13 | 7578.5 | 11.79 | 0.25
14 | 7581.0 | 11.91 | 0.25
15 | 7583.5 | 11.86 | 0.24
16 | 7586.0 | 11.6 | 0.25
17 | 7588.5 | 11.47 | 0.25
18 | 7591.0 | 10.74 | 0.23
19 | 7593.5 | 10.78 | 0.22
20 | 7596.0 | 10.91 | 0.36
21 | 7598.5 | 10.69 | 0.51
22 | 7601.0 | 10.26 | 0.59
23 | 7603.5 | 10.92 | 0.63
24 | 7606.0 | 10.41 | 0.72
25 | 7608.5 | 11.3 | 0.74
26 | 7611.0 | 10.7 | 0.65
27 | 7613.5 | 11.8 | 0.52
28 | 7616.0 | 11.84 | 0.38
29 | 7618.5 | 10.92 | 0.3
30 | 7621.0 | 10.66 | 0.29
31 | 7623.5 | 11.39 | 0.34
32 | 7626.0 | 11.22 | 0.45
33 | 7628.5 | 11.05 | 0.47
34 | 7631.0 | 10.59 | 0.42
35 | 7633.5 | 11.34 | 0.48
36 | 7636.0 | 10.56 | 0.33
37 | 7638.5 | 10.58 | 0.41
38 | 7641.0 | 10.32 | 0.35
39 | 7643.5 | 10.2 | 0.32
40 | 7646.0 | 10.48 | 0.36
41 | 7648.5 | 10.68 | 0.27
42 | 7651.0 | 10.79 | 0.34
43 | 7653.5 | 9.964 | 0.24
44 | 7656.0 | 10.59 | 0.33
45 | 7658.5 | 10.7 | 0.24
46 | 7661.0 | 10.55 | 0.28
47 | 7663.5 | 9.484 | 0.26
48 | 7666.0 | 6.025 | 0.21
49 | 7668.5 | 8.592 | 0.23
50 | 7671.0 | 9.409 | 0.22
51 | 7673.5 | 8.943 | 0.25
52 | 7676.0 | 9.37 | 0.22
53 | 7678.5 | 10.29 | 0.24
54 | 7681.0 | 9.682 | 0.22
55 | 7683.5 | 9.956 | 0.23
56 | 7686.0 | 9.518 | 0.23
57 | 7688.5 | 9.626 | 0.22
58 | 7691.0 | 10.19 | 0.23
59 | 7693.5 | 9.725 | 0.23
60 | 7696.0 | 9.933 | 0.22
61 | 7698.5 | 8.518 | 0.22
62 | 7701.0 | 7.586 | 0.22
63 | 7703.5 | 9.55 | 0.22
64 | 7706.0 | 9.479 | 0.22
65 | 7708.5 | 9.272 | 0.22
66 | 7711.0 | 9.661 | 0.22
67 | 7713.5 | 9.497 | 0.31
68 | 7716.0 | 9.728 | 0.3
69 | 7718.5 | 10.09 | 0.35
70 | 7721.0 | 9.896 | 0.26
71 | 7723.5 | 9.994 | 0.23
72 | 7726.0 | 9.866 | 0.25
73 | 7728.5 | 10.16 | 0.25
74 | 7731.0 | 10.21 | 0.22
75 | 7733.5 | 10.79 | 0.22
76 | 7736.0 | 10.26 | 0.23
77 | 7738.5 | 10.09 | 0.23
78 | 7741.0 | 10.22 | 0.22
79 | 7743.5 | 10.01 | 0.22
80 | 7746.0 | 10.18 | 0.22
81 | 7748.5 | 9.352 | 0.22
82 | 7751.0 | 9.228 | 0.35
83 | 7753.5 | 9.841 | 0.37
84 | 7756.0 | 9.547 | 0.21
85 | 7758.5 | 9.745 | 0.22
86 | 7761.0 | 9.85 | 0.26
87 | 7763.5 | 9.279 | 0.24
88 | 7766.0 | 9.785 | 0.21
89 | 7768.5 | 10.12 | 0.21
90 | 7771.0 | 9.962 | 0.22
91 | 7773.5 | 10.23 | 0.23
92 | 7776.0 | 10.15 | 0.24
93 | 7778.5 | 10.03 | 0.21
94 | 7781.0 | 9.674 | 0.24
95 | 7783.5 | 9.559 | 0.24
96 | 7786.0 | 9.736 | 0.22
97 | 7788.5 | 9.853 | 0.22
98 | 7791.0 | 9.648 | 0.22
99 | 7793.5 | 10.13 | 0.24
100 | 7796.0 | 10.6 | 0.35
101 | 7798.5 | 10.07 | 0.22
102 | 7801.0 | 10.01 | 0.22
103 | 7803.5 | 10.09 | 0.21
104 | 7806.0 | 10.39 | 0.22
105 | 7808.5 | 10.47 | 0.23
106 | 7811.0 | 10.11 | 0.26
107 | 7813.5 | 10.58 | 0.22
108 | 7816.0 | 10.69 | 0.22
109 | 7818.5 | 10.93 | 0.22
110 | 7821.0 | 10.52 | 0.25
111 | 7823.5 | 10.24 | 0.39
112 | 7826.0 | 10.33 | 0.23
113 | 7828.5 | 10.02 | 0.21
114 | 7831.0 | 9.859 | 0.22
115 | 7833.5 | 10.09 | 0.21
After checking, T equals 6.6 A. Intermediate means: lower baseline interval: 11.3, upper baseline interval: 9.99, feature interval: 9.24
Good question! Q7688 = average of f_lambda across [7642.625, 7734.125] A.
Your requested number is 9.69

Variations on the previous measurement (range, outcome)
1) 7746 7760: 9.61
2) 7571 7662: 11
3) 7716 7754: 10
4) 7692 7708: 9.15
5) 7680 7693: 9.79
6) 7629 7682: 9.98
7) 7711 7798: 9.92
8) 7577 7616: 11.2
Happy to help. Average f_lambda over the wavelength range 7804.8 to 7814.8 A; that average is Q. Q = 10.4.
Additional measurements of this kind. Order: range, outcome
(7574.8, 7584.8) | 12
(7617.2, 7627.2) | 11.1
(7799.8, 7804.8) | 10.1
